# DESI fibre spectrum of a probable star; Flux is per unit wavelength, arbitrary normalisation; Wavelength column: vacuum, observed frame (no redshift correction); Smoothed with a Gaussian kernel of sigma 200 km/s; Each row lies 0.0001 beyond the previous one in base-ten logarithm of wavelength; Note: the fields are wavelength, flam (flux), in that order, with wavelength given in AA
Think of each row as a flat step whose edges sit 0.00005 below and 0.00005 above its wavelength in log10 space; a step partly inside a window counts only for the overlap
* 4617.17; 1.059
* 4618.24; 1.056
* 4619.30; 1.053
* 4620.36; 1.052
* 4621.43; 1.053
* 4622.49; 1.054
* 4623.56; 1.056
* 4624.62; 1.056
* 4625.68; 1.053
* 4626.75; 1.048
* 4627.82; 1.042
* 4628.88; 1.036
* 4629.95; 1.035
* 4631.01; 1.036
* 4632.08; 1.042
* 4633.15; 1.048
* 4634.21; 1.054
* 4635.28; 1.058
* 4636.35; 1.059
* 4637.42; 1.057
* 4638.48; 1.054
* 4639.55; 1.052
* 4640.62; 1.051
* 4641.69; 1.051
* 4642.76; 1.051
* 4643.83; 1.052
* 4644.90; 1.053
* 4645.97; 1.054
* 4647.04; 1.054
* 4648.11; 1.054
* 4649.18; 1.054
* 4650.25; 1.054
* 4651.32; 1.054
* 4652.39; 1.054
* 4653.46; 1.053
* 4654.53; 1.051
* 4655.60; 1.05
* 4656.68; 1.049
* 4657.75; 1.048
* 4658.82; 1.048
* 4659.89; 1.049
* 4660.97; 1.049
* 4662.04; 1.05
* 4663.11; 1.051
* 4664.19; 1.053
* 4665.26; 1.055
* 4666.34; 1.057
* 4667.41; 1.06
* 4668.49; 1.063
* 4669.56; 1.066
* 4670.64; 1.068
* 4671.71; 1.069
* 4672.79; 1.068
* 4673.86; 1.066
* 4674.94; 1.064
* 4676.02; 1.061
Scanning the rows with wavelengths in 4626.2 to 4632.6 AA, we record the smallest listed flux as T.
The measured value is 1.035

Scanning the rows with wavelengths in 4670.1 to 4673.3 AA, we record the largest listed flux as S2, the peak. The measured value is 1.069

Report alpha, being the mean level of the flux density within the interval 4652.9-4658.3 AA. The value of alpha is 1.05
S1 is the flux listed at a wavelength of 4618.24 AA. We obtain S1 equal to 1.056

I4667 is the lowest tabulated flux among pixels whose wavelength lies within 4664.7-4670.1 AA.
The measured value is 1.055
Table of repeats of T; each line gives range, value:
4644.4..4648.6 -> 1.053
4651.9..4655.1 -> 1.051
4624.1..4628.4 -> 1.042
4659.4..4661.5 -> 1.049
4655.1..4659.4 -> 1.048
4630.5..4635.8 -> 1.036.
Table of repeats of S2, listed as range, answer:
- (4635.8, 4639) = 1.059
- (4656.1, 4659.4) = 1.049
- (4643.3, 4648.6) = 1.054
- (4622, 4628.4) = 1.056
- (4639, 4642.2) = 1.052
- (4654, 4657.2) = 1.051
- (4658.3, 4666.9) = 1.057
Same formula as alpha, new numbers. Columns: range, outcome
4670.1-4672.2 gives 1.07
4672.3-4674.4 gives 1.07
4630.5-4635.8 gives 1.05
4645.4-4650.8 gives 1.05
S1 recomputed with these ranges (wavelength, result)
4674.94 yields 1.064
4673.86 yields 1.066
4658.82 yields 1.048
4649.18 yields 1.054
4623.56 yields 1.056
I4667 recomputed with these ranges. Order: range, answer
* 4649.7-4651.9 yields 1.054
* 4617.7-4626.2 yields 1.052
